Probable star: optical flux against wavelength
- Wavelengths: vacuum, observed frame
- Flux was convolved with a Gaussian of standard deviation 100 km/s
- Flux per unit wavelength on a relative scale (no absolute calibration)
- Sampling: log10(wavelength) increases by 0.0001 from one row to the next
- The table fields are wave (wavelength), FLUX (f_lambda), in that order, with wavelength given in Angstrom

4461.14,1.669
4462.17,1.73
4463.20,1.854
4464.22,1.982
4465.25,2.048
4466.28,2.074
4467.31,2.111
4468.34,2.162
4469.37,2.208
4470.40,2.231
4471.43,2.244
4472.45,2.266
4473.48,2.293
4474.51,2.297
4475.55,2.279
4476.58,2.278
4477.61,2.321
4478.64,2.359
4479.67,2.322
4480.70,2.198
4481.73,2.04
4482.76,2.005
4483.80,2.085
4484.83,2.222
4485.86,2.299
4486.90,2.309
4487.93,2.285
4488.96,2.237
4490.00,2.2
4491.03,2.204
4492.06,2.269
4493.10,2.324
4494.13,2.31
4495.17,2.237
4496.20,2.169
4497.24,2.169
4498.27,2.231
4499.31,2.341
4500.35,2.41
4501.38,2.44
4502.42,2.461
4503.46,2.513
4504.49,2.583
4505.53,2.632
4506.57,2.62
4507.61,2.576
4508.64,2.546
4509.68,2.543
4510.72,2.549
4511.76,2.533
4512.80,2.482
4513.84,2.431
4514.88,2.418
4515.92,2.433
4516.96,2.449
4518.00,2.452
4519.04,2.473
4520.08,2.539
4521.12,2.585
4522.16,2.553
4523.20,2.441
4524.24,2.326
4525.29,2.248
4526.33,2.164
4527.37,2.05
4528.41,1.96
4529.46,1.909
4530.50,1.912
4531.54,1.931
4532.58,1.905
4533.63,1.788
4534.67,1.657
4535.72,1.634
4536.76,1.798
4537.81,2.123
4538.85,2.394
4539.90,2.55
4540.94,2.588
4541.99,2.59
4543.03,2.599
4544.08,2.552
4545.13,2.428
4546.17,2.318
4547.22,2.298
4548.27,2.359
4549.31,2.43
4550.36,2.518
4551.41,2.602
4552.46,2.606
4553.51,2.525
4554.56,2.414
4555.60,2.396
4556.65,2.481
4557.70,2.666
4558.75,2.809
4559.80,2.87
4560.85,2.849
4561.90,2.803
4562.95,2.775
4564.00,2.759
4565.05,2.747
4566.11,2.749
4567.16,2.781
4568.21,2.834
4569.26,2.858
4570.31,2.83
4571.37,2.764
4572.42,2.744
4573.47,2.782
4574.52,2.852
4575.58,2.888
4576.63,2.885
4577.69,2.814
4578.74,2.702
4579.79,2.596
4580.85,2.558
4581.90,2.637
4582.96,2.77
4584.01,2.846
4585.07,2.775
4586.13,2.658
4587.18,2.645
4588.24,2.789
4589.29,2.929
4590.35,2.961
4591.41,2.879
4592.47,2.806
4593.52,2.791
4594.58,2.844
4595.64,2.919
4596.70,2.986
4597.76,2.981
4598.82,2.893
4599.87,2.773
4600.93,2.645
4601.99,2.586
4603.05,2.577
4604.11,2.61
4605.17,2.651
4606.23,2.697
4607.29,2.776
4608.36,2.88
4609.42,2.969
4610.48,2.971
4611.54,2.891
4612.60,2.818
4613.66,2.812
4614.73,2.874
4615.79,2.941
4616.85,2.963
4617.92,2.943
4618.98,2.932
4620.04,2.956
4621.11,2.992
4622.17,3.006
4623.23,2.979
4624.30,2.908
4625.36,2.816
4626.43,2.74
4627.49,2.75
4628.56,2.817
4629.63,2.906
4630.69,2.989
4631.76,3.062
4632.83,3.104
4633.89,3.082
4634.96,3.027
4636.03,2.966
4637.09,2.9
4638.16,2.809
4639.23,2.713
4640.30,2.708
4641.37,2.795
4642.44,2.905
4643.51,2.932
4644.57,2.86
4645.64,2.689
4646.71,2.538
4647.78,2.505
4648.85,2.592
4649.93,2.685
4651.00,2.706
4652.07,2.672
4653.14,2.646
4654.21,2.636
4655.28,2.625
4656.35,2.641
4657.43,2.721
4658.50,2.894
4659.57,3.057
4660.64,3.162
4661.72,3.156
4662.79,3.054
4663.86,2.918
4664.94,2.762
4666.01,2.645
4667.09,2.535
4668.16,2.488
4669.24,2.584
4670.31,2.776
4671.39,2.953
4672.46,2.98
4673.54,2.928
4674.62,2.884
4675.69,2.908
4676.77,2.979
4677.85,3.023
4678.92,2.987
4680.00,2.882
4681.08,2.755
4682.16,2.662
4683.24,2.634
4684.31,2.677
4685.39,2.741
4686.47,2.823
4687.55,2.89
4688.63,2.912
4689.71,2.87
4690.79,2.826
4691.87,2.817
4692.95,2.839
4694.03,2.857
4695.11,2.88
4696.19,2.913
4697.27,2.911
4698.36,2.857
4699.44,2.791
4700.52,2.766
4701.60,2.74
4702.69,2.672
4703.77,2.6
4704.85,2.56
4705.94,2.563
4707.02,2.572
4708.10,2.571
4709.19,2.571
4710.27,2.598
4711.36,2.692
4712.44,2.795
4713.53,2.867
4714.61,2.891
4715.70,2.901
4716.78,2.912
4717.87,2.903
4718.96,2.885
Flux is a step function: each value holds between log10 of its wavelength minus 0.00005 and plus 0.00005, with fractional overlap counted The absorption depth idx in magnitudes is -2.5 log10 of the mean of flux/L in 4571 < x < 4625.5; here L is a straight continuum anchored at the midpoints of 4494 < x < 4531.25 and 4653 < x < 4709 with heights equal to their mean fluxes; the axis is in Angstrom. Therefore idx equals -0.09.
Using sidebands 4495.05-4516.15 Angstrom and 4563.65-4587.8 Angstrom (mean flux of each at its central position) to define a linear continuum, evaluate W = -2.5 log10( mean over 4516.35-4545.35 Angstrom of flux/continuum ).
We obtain 0.15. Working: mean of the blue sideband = 2.45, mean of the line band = 2.23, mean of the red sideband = 2.76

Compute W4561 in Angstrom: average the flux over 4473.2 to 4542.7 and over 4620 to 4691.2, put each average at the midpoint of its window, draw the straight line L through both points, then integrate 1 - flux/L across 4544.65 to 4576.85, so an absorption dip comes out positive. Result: -2.3 Angstrom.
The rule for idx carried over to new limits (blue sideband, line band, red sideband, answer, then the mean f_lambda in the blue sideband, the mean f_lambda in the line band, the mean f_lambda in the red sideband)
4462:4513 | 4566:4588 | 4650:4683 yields -0.086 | 2.28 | 2.76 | 2.82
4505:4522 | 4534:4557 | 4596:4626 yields 0.120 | 2.52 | 2.35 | 2.85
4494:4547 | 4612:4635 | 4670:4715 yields -0.126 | 2.32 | 2.93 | 2.8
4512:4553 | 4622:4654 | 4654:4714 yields -0.072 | 2.3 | 2.82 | 2.79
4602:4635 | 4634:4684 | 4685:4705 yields 0.014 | 2.88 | 2.8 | 2.81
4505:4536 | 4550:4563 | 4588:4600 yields -0.021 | 2.3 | 2.64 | 2.89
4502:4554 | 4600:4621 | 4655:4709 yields -0.090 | 2.35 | 2.82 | 2.8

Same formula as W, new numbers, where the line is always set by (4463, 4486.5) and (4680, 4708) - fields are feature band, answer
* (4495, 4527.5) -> -0.07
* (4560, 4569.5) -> -0.15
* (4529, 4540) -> 0.20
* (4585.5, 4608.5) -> -0.11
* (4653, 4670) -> -0.04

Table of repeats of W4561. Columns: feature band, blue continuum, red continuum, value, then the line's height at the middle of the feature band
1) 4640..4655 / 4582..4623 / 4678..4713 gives 0.5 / 2.8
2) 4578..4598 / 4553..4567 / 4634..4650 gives -0.5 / 2.72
